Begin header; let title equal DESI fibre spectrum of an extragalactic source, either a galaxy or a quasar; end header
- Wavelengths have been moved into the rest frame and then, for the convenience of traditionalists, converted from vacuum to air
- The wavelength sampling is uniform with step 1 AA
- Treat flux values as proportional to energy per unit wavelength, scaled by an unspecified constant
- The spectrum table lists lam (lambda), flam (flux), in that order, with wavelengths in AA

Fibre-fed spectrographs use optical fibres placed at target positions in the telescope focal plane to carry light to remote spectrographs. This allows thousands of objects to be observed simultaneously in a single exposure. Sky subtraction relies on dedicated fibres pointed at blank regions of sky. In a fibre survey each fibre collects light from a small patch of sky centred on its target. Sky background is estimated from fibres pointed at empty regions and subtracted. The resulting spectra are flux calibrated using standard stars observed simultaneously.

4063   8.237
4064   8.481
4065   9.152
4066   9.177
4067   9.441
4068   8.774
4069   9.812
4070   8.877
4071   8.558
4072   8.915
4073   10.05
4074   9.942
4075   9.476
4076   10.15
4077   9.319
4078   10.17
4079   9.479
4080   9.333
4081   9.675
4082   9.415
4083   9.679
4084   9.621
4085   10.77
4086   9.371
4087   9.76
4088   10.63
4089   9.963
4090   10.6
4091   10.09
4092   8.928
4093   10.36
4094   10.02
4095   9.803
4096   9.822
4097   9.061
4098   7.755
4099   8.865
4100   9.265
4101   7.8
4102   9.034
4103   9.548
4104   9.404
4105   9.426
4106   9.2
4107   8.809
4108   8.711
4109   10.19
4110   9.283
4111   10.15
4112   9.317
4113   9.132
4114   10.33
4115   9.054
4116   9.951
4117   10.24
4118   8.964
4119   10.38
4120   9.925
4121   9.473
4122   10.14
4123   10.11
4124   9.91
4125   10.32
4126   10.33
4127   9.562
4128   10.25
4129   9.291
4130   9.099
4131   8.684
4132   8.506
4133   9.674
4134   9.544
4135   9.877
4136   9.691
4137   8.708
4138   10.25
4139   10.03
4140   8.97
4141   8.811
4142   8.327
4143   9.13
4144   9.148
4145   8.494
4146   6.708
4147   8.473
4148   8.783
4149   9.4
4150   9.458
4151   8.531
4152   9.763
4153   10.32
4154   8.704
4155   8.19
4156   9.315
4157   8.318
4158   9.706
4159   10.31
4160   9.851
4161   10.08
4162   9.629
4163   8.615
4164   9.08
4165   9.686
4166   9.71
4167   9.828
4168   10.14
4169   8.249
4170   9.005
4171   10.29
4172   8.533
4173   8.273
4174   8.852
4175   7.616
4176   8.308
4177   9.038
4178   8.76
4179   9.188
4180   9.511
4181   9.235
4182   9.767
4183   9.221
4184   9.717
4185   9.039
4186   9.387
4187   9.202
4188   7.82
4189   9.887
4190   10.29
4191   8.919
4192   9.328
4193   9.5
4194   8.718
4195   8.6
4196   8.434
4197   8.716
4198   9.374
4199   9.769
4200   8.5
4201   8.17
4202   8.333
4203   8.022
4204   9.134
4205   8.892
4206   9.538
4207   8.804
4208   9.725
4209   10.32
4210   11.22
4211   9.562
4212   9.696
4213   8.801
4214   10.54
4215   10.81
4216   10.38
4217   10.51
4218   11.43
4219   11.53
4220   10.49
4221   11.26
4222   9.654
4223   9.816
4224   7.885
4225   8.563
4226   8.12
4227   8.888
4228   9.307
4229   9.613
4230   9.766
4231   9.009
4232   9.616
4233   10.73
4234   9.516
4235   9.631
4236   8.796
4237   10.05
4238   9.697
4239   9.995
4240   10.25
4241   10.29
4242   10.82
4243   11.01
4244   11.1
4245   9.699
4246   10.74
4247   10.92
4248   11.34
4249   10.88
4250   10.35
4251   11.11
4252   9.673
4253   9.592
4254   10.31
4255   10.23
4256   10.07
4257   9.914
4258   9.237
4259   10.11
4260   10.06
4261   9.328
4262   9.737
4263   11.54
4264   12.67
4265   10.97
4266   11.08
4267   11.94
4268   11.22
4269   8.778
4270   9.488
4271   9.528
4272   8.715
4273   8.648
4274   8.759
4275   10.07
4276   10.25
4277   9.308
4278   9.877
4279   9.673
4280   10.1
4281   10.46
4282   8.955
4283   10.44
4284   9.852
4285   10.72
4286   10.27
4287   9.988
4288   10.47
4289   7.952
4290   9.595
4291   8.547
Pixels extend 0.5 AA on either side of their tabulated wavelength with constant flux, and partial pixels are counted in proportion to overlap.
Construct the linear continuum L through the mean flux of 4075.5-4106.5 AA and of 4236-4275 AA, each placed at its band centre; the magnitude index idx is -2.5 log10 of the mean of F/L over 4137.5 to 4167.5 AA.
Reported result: 0.07 mag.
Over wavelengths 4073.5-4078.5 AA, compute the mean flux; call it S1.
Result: 9.81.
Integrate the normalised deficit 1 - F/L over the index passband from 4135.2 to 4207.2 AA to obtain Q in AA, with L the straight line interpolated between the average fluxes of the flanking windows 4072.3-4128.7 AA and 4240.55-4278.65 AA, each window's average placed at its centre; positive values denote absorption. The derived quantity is 6.0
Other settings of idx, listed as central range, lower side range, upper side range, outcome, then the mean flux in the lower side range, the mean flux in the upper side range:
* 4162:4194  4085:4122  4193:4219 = 0.04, 9.54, 9.48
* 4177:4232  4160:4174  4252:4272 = 0.03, 9.32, 10.2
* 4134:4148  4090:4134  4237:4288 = 0.08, 9.51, 10.2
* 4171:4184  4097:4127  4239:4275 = 0.10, 9.48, 10.3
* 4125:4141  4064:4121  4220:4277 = 0.02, 9.51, 10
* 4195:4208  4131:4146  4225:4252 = 0.10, 9.12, 10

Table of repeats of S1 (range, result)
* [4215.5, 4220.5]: 10.9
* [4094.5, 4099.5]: 9.06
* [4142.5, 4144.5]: 9.14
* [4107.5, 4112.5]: 9.53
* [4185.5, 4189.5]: 9.07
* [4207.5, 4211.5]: 10.2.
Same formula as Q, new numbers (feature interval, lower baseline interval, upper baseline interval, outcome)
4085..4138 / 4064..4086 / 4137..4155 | -1.9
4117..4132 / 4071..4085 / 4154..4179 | -0.6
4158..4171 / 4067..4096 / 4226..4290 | 0.4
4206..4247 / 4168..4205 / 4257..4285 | -2.0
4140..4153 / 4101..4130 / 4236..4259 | 1.3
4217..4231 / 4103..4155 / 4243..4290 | 0.3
